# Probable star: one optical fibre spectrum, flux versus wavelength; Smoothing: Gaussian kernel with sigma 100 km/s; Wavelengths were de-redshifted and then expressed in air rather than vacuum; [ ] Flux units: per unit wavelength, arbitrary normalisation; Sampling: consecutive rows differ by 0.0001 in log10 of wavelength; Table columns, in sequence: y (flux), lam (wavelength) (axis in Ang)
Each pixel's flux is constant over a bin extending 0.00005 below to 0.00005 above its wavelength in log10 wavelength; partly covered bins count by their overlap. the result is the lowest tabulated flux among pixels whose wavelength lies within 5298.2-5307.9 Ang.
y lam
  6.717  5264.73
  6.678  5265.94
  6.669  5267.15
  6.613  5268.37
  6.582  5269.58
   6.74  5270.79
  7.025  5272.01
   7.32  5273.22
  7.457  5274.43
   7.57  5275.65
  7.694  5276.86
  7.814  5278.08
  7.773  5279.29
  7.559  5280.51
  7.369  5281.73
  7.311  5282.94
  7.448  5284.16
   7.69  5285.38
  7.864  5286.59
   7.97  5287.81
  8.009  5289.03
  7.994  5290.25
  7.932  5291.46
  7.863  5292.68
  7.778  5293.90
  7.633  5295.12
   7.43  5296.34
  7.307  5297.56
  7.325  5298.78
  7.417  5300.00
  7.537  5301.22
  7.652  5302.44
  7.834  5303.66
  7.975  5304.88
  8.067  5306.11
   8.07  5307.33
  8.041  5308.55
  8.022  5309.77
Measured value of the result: 7.325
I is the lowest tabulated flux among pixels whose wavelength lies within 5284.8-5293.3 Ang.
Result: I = 7.69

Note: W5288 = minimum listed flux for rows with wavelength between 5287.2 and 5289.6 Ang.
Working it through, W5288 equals 7.97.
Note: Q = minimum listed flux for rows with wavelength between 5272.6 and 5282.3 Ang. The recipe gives 7.32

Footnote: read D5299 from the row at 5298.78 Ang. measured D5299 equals 7.325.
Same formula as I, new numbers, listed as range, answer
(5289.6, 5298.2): 7.307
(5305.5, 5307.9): 8.067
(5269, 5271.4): 6.582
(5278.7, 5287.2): 7.311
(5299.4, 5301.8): 7.417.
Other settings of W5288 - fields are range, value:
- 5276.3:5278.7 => 7.694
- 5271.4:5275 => 7.025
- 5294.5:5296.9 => 7.43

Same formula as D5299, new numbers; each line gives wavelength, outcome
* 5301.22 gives 7.537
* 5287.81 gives 7.97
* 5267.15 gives 6.669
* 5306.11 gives 8.067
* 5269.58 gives 6.582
